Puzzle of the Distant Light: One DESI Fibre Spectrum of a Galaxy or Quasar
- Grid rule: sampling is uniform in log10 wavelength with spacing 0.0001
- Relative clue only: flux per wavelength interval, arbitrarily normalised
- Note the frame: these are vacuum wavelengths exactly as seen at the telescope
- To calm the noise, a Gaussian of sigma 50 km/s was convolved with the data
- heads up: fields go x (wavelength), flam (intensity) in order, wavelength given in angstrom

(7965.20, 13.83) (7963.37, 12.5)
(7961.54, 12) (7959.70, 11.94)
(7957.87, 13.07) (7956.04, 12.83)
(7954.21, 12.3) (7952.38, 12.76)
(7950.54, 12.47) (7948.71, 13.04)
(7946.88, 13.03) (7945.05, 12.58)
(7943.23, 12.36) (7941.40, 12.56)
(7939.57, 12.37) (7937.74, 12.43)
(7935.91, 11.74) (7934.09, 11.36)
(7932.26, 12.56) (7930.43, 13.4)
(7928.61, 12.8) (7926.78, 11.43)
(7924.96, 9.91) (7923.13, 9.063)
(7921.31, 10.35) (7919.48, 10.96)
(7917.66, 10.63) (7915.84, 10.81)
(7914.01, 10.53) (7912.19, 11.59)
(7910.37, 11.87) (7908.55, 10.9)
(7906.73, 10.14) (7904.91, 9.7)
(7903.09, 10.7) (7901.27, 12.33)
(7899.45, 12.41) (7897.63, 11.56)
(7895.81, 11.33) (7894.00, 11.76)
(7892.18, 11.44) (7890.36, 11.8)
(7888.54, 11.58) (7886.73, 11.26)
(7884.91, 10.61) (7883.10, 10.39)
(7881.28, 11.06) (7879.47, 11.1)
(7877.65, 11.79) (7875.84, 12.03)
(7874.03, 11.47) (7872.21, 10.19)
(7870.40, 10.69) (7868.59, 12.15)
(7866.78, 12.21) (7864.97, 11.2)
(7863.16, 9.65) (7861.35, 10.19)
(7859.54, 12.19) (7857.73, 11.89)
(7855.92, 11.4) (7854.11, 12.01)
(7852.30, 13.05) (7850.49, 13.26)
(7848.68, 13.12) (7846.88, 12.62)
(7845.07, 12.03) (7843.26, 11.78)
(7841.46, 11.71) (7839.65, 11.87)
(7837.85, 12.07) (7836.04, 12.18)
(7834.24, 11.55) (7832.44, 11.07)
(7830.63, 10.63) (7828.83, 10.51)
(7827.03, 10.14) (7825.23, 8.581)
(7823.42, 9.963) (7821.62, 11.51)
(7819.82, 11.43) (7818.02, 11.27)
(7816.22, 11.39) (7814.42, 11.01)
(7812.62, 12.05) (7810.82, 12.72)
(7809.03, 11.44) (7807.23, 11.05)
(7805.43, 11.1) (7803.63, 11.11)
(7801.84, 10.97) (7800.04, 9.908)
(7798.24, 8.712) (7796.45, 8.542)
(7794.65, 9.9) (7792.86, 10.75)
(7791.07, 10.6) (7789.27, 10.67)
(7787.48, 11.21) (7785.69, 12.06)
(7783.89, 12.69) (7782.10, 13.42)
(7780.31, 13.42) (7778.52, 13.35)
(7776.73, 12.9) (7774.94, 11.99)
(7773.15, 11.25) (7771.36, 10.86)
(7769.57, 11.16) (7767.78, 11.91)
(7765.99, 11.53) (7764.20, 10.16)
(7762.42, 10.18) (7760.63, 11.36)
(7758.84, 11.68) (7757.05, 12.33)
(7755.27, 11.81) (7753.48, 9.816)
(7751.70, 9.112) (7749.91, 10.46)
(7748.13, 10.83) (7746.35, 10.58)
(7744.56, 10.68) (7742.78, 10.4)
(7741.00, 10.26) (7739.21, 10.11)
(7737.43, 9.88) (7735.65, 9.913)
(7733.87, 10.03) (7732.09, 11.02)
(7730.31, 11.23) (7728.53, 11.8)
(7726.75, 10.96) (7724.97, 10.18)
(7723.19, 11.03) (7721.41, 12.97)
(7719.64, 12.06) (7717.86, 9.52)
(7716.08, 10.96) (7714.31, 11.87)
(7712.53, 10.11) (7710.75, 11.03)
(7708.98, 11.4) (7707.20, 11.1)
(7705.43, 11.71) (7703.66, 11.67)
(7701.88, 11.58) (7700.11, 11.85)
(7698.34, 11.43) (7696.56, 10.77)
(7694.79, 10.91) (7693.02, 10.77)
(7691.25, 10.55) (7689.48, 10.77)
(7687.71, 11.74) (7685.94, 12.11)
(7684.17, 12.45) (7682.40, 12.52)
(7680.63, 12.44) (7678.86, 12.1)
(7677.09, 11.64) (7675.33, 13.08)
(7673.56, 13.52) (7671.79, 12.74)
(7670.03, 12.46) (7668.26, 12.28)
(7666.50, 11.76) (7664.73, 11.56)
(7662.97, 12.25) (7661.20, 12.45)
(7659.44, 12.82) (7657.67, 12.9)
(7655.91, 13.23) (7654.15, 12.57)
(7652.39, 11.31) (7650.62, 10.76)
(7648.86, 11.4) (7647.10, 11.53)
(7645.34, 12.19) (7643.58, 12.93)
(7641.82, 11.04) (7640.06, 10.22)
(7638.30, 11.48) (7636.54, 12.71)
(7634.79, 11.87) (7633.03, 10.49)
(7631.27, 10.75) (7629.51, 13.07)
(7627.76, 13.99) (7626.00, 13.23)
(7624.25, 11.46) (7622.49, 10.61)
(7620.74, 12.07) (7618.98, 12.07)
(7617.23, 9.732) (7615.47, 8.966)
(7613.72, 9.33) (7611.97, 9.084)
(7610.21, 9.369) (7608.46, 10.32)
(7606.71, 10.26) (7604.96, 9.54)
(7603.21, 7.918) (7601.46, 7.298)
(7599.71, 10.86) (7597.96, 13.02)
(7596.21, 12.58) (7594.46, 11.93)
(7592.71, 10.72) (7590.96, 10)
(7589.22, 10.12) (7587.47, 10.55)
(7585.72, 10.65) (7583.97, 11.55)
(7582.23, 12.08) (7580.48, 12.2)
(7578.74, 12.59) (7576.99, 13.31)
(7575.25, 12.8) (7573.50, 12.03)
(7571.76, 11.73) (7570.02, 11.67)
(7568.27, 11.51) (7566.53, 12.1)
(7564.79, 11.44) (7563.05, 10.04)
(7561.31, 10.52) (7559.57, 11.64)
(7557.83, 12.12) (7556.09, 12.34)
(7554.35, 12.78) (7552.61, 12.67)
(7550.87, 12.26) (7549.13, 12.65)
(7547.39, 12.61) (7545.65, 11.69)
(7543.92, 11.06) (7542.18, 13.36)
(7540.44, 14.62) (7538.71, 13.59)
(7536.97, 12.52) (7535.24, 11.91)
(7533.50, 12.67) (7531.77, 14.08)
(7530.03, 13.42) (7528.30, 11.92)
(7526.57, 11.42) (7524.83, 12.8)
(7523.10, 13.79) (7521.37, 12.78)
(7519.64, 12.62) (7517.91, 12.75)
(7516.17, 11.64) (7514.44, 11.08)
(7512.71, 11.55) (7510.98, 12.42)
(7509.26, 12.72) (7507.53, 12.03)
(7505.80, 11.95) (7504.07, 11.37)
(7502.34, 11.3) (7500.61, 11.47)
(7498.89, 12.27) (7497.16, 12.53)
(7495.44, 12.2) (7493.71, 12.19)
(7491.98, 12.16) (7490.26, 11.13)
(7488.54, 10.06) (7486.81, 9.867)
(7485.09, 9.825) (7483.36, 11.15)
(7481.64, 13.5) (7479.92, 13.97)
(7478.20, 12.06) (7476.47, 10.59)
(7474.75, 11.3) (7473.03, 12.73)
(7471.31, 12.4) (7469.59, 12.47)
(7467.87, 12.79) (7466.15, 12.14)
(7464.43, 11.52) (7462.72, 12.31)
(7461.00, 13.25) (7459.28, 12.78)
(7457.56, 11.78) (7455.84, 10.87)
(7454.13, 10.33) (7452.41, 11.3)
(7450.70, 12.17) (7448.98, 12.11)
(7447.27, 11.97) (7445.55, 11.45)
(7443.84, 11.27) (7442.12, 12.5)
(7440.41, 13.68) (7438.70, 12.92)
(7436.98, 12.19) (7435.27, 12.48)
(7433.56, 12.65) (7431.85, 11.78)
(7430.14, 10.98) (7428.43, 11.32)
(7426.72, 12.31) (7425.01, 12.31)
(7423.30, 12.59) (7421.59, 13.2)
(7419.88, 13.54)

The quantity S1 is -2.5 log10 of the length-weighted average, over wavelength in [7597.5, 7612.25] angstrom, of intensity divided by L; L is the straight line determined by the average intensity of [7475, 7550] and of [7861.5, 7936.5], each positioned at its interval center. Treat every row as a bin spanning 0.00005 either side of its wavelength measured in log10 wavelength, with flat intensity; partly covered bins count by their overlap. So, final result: 0.23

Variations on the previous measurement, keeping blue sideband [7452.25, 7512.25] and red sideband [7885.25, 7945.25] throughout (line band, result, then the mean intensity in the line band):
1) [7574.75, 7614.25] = 0.09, 10.8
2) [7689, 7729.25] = 0.04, 11.2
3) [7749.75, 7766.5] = 0.07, 10.8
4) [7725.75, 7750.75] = 0.10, 10.6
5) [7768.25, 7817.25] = 0.02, 11.3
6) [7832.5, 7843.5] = -0.03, 11.8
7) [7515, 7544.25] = -0.09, 12.8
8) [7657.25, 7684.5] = -0.07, 12.4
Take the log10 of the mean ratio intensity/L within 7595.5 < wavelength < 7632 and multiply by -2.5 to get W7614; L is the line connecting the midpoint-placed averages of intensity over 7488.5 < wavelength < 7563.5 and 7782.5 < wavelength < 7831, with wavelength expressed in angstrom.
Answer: 0.102 mag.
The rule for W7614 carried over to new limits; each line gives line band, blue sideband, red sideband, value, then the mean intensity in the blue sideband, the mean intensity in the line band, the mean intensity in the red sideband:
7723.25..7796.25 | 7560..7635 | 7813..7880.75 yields 0.02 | 11.1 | 11.1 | 11.4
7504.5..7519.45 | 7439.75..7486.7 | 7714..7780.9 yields -0.02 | 12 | 12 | 11.1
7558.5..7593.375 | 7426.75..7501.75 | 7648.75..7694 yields 0.05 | 11.9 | 11.5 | 12.1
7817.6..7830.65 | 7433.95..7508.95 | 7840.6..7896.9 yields 0.11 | 11.9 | 10.5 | 11.6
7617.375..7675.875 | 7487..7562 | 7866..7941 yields -0.01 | 12.2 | 12.1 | 11.3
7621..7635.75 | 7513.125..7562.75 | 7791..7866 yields 0.01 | 12.4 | 12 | 11.2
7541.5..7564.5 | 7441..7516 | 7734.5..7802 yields -0.03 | 11.8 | 12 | 11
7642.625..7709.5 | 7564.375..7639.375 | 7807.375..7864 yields -0.06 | 11.2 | 11.9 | 11.5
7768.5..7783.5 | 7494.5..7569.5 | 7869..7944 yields -0.06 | 12.2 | 12.3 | 11.3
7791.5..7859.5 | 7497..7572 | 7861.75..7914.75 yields 0.01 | 12.2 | 11.3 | 11.2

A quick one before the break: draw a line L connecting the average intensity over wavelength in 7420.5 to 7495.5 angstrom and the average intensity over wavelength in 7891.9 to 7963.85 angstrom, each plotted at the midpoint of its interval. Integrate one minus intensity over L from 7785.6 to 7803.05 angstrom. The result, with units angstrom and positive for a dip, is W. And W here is 2.3 angstrom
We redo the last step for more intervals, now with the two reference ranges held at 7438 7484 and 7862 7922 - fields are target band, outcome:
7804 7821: -0.22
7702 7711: 0.12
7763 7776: 0.19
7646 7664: -0.66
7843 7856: -1.45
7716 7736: 0.92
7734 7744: 1.20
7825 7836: 0.61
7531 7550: -1.34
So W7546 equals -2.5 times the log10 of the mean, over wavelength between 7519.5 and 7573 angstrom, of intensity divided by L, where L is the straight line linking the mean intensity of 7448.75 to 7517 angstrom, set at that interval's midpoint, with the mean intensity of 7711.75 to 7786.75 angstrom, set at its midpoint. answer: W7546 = -0.06 mag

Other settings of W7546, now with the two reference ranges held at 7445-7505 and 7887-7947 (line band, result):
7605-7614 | 0.21 mag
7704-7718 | 0.05 mag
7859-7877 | 0.03 mag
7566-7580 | -0.04 mag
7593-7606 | 0.12 mag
